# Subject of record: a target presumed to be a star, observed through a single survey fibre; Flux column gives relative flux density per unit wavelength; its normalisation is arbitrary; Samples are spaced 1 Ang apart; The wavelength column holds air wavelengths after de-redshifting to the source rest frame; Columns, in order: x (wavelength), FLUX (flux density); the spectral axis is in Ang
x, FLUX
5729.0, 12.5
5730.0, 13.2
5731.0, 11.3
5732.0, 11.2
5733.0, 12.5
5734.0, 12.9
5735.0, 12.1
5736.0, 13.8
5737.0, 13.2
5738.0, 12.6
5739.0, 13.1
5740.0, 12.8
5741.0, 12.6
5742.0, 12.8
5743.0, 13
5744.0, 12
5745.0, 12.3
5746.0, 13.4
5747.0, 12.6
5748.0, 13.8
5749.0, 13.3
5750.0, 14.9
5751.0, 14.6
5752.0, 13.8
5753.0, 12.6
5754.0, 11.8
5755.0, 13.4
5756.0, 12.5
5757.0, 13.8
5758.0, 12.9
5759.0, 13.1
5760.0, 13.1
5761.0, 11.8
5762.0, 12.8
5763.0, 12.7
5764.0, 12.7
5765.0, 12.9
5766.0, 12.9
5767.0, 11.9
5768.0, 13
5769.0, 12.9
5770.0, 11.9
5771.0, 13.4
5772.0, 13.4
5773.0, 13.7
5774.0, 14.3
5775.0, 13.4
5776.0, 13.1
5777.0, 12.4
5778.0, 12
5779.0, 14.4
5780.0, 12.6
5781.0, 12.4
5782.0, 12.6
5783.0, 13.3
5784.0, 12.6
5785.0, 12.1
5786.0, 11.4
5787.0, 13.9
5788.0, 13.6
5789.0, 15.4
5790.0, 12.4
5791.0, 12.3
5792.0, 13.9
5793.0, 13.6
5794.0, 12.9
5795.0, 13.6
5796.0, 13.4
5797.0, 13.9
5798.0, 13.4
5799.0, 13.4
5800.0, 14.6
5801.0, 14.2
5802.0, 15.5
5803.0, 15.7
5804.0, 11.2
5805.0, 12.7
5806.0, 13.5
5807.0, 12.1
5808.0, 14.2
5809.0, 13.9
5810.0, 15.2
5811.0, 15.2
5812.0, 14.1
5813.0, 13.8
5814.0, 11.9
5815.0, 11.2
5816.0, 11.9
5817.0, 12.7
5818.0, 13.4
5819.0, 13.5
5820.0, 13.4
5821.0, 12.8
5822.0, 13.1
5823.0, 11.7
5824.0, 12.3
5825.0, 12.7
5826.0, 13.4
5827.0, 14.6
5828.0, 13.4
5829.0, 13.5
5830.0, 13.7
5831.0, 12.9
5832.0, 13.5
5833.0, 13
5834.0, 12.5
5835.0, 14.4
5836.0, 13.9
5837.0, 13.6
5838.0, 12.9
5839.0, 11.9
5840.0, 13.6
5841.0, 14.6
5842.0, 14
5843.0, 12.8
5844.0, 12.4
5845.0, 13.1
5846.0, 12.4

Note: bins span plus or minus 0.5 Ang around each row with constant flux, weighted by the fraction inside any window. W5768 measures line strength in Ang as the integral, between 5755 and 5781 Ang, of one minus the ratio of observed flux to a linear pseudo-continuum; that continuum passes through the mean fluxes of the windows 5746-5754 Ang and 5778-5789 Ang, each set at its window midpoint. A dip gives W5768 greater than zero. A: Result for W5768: 0.5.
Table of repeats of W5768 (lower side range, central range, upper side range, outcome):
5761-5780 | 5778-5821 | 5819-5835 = -0.9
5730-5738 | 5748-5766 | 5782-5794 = -0.5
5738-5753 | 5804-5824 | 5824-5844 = 0.3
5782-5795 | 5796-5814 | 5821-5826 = -1.4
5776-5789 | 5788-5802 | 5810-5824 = -0.8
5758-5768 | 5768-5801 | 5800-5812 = 0.3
